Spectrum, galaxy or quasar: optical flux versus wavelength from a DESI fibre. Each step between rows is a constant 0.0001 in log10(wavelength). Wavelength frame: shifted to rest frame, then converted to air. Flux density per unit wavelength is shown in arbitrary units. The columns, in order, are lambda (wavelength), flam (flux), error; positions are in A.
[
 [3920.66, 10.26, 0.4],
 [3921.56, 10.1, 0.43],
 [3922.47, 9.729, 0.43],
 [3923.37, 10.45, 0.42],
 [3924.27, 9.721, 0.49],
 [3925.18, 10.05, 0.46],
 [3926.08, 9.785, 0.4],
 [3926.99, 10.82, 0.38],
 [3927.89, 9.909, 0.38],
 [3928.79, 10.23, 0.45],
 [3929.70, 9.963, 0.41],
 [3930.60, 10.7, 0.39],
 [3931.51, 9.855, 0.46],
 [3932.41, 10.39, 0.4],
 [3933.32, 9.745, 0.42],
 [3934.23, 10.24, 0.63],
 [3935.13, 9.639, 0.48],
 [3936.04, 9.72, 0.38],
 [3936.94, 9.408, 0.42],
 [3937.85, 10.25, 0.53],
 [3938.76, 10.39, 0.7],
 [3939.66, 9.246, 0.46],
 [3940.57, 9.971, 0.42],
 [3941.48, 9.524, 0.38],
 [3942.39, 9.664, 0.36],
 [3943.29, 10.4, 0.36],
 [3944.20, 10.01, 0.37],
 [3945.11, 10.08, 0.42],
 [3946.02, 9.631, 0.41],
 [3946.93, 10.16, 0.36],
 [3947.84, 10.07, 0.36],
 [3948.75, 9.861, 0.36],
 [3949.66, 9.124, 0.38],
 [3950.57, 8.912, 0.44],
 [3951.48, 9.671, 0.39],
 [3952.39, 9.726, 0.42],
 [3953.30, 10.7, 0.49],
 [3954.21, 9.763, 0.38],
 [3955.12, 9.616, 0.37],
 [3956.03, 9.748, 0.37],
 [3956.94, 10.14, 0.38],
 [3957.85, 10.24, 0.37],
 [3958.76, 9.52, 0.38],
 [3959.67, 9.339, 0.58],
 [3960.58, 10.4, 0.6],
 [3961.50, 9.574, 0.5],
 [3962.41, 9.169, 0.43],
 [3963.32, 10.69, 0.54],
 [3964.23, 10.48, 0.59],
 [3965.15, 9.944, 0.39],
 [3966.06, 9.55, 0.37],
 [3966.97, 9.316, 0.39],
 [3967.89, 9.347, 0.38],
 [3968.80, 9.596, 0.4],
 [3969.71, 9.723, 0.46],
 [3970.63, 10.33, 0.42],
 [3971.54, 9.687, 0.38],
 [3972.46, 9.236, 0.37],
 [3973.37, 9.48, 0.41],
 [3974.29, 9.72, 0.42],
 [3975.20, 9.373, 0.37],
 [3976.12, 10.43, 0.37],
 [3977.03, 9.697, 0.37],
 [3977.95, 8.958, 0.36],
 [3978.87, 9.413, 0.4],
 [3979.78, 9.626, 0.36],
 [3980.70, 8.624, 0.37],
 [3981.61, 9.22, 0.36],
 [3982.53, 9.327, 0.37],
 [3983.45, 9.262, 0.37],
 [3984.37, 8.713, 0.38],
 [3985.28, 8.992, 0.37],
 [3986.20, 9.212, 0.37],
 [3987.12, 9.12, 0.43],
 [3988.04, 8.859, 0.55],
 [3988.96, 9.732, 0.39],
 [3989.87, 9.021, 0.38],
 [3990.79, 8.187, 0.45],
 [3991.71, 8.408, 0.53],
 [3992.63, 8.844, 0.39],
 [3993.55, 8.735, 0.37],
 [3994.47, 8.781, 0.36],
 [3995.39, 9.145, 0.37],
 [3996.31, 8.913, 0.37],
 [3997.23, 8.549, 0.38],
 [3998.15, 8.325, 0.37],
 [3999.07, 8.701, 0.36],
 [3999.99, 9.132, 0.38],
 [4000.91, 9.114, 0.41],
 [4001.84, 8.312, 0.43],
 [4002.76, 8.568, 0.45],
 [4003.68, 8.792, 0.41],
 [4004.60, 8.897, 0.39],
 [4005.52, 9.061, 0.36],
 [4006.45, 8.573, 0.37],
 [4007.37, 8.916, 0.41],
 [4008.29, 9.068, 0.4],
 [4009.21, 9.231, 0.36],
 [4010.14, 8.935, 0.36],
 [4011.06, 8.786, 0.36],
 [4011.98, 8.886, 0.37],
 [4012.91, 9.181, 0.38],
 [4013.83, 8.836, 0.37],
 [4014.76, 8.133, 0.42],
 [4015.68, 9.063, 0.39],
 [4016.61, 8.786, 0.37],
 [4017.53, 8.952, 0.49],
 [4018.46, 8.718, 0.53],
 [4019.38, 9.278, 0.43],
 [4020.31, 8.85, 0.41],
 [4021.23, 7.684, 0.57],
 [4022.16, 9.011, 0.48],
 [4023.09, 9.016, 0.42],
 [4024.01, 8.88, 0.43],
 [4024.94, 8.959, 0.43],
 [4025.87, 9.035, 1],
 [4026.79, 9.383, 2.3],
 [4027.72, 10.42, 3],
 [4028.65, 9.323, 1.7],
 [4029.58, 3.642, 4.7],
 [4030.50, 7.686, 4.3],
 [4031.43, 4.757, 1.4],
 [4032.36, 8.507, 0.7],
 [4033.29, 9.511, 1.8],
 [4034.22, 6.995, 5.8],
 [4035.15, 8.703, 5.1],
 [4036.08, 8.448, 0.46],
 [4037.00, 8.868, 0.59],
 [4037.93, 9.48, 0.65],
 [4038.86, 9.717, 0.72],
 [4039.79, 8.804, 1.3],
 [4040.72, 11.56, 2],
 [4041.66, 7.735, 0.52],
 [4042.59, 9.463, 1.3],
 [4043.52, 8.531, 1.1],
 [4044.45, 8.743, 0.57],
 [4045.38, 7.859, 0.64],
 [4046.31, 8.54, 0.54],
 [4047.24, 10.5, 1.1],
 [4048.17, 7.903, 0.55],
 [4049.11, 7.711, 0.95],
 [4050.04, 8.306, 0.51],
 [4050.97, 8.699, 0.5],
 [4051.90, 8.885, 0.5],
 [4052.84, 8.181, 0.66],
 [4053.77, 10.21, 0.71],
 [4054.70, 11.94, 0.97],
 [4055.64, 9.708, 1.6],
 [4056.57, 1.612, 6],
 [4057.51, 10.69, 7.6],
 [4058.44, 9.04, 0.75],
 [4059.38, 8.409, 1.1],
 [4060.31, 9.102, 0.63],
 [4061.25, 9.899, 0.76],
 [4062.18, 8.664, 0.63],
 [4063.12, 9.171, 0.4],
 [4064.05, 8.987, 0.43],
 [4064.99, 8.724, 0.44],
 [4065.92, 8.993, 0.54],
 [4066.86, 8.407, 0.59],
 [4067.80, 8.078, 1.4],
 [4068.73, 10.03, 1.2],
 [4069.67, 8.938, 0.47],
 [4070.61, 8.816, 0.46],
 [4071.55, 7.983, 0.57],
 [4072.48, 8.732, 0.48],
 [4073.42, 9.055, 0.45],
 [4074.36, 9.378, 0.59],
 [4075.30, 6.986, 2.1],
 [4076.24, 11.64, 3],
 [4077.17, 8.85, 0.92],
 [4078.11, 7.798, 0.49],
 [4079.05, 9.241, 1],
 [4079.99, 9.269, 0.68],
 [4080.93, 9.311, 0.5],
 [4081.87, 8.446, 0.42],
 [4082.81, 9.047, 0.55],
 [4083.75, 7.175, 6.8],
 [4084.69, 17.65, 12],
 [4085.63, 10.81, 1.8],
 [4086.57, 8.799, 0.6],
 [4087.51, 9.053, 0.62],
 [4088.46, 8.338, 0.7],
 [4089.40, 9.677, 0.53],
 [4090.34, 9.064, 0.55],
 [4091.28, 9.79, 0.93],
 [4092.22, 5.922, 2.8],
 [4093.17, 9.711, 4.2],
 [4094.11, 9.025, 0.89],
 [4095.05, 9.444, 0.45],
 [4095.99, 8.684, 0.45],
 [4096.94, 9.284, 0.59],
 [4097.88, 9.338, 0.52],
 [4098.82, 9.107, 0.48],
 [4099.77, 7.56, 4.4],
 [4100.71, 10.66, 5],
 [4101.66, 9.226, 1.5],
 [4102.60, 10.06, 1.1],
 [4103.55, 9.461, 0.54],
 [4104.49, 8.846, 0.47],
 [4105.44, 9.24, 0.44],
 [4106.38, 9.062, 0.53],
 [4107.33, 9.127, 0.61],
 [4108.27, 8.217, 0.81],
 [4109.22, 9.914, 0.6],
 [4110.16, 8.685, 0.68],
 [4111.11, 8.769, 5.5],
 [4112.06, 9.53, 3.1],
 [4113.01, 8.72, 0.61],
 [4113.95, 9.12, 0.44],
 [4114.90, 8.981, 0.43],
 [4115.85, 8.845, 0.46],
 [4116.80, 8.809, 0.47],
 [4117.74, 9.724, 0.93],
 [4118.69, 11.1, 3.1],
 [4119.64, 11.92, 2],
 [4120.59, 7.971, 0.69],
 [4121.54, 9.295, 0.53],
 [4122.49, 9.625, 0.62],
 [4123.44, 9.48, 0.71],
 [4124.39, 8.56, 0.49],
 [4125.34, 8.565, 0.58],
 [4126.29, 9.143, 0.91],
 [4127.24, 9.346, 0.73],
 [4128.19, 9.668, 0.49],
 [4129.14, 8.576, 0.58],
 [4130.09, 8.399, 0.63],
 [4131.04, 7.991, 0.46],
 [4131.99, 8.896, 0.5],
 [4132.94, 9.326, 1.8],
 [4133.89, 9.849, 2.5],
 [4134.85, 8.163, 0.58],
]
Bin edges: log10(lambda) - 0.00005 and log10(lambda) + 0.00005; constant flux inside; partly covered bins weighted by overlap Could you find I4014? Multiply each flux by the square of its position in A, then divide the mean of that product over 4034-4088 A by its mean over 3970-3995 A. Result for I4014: 1.02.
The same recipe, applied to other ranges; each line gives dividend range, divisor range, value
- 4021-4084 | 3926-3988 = 0.94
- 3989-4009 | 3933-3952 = 0.92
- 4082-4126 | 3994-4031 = 1.12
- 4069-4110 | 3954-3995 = 1.03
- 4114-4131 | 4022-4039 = 1.15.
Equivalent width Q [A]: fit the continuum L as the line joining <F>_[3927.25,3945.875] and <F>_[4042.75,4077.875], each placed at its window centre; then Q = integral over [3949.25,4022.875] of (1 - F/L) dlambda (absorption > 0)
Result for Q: 2.3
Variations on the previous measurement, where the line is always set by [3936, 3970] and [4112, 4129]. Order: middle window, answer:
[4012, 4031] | 1.9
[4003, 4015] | 1.0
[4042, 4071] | 2.2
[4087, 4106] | 0.7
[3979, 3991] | 0.8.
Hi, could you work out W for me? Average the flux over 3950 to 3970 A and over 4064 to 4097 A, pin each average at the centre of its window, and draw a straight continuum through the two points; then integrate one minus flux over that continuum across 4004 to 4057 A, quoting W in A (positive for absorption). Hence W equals 4.24 A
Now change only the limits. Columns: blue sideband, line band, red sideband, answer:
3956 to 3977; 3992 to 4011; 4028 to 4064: 0.9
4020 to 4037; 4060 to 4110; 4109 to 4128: -1.4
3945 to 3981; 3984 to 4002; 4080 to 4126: 1.5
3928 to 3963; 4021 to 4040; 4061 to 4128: 2.1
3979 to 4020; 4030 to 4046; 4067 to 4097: 0.9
